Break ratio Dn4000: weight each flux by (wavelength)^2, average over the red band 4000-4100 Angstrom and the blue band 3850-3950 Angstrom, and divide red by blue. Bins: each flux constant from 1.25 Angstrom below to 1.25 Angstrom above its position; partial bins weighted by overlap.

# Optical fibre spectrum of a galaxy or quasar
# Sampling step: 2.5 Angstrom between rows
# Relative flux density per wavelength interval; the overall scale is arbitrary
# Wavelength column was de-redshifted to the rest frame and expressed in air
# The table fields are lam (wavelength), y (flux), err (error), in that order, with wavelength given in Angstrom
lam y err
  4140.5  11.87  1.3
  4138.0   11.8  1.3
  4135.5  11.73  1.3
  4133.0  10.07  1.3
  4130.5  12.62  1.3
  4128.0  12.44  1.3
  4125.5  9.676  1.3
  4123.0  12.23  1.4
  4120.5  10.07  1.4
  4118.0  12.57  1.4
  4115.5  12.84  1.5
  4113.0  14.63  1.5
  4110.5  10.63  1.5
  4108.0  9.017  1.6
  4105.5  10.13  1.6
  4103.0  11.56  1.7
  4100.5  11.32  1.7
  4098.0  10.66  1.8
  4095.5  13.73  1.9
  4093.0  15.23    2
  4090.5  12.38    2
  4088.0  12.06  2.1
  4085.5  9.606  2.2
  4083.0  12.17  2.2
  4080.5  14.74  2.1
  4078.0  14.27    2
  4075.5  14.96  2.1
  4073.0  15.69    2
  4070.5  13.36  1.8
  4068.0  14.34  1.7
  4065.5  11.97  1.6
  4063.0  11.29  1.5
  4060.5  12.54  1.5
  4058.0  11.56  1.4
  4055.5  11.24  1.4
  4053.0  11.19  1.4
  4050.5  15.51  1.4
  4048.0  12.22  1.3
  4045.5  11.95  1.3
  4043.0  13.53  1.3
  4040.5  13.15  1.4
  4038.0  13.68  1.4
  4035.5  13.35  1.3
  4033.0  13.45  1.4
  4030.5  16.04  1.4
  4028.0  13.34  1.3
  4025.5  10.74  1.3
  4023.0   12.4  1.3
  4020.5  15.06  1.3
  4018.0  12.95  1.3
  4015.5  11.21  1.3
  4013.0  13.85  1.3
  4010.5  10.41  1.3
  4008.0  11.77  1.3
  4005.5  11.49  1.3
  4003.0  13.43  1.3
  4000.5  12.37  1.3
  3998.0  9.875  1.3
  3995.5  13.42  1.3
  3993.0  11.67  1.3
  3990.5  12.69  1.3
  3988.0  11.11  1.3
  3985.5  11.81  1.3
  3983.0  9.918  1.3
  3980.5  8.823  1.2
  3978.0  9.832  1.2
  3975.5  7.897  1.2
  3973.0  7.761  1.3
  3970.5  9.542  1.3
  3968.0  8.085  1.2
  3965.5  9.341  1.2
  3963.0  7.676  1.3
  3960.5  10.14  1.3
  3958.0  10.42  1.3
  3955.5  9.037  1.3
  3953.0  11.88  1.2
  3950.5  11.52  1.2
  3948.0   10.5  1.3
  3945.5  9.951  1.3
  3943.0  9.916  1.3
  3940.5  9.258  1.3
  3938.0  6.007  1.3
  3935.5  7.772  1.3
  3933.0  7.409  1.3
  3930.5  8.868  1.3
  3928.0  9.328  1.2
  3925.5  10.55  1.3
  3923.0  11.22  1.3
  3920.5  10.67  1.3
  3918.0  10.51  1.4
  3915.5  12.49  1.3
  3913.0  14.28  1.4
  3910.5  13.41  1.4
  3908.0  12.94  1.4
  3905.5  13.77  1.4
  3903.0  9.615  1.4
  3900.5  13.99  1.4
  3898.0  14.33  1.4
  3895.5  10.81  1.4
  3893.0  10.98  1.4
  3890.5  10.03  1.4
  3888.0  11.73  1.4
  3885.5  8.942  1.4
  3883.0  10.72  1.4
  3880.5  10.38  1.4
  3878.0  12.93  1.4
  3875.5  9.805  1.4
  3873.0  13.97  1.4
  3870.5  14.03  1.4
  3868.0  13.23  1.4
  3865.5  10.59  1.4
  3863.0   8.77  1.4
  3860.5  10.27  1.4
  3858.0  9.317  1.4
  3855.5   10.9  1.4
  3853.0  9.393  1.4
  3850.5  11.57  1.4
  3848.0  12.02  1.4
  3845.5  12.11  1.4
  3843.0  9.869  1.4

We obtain 1.28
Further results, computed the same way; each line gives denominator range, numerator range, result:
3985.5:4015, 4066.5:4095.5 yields 1.17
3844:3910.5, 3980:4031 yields 1.13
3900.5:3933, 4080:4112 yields 1.13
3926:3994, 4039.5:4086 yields 1.43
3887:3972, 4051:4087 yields 1.31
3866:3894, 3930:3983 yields 0.83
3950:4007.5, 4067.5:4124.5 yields 1.27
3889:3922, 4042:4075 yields 1.14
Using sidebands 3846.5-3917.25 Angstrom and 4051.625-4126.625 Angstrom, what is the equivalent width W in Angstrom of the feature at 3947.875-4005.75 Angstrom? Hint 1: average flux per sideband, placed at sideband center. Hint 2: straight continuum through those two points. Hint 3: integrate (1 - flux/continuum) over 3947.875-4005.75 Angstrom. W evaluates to 7.3 Angstrom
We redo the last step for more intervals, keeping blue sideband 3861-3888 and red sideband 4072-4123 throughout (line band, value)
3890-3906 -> -0.69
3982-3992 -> 0.37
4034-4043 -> -0.97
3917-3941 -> 5.05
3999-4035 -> -2.20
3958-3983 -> 6.06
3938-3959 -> 2.93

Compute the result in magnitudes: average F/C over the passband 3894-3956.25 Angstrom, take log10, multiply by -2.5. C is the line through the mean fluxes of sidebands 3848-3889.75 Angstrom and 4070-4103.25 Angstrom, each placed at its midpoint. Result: 0.07 mag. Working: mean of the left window 11.1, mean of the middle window 10.8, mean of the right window 13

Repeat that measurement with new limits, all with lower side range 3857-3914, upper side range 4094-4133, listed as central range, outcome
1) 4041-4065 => -0.07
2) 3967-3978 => 0.34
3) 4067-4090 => -0.16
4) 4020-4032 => -0.16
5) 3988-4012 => -0.02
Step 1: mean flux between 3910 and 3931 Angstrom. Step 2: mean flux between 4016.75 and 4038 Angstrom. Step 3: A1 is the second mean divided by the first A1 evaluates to 1.19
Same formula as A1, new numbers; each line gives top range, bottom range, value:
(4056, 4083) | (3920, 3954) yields 1.39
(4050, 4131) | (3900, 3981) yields 1.22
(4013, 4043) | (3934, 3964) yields 1.39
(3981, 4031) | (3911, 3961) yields 1.20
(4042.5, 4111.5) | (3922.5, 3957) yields 1.31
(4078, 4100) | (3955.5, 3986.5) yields 1.37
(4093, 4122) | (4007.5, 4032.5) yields 0.91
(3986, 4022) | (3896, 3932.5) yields 1.04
